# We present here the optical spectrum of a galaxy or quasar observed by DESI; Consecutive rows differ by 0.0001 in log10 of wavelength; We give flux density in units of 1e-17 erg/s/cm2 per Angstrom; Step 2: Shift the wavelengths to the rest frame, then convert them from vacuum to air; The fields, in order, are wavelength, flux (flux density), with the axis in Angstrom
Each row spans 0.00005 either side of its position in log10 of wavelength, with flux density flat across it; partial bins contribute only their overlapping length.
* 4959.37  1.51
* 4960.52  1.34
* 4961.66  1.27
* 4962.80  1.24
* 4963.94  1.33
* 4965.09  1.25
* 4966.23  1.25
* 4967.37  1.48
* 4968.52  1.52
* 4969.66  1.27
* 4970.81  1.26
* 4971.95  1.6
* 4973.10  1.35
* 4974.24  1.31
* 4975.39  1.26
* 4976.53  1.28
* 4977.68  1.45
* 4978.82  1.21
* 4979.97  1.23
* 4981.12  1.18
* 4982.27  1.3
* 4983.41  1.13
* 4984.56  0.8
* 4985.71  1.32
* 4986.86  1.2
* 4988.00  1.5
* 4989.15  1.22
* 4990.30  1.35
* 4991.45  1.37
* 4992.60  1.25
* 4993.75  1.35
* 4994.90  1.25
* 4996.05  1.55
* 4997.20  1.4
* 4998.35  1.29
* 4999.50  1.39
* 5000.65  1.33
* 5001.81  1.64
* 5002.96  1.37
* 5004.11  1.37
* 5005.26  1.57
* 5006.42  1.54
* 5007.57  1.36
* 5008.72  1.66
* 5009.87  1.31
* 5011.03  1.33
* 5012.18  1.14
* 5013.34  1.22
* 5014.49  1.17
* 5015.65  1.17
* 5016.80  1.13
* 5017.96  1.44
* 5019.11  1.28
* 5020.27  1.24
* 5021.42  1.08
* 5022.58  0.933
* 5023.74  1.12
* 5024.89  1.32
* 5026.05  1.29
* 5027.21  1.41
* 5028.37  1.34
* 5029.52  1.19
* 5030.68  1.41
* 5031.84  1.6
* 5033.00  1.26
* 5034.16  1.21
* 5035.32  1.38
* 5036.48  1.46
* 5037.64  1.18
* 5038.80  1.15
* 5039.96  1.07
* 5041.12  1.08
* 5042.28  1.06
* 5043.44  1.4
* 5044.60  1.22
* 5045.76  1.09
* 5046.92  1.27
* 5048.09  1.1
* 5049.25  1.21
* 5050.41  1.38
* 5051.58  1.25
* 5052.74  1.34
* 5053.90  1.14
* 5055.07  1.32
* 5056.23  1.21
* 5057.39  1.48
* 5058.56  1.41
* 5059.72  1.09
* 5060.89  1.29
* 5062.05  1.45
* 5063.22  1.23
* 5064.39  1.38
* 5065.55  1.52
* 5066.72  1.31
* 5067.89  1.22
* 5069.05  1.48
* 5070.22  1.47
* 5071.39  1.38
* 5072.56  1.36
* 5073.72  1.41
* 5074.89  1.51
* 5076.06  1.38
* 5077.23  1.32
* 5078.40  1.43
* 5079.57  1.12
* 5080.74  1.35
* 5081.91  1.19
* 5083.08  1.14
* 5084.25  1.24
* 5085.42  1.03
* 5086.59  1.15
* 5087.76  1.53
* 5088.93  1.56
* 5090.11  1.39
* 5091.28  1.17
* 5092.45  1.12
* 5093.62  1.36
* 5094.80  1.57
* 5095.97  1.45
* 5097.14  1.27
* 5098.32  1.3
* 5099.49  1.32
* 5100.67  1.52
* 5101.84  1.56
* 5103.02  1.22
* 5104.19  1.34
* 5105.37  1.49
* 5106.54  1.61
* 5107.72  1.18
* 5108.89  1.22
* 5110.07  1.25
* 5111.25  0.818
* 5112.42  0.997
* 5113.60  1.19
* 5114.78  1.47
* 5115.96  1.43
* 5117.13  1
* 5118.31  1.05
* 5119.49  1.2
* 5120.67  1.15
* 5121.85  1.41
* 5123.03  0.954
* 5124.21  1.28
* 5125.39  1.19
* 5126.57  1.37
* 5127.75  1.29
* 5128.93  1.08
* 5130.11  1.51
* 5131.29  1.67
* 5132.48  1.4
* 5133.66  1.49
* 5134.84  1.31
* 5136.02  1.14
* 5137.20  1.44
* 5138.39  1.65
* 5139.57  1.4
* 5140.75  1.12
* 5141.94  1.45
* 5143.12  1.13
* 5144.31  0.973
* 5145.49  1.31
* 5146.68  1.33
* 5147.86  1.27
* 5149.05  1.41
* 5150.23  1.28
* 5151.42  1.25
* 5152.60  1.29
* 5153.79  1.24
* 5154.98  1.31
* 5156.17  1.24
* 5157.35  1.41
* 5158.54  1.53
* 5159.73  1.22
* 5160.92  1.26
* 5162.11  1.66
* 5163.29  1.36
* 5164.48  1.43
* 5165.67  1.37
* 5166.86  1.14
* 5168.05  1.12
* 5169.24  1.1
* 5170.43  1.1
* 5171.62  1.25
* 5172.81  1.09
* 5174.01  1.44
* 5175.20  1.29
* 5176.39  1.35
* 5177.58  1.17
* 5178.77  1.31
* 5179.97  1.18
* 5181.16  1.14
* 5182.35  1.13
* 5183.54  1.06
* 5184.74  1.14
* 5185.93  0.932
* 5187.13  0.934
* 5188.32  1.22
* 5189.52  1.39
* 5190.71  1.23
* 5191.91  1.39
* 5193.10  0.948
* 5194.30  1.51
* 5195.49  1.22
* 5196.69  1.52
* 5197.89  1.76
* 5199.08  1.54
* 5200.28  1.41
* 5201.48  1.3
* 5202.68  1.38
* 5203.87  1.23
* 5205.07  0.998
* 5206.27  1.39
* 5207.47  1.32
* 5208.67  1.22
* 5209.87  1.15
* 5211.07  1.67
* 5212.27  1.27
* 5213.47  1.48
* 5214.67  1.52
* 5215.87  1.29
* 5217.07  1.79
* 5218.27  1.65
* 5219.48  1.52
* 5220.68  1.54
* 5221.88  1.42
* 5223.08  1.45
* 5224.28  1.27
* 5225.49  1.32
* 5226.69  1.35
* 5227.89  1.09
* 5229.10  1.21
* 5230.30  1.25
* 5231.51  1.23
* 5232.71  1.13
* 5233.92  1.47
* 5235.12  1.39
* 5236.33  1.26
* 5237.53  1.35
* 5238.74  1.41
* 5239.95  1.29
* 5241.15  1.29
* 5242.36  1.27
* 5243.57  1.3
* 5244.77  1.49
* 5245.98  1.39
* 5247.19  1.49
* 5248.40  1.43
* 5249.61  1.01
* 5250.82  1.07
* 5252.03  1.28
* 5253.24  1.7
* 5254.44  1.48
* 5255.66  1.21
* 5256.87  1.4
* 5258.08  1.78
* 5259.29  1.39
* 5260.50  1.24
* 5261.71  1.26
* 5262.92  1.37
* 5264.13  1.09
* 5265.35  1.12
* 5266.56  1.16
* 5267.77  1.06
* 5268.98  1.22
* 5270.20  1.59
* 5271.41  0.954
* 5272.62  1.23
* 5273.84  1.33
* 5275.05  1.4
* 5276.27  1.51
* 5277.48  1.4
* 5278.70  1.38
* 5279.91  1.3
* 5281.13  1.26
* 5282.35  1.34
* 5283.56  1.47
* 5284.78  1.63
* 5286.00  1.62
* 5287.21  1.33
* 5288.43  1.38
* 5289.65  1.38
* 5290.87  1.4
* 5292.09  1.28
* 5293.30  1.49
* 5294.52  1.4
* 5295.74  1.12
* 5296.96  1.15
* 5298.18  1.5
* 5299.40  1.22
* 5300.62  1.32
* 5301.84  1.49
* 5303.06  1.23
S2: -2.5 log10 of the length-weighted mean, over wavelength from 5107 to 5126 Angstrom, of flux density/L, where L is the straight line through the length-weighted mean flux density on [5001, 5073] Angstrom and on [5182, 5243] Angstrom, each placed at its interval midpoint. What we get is 0.12 mag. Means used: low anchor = 1.3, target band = 1.18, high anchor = 1.32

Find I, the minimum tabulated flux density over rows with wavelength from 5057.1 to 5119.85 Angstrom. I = 0.818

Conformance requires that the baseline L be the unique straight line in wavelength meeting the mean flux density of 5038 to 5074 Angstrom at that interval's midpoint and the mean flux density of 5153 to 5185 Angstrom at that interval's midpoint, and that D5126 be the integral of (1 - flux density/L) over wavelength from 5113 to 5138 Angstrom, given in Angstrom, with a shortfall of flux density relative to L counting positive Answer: -0.4 Angstrom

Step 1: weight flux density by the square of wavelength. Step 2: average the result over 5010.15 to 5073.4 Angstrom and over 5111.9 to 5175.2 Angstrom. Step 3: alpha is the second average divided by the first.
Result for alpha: 1.05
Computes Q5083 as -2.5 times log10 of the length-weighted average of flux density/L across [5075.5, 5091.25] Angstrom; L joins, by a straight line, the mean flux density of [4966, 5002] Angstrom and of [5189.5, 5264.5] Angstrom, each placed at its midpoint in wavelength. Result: 0.04 mag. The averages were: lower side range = 1.32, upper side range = 1.36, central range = 1.29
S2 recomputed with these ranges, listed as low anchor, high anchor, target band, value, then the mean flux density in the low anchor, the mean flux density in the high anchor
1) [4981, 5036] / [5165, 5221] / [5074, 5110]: -0.03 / 1.31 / 1.3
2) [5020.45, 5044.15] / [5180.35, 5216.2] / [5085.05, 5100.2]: -0.06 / 1.25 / 1.29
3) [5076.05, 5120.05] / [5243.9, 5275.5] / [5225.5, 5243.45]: 0.02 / 1.29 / 1.31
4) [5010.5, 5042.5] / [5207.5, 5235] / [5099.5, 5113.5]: 0.01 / 1.24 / 1.38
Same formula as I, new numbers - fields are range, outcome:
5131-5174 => 0.973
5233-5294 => 0.954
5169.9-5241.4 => 0.932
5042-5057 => 1.06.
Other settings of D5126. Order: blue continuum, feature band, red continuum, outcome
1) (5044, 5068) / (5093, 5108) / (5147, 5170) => -1.26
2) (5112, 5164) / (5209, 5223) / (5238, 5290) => -1.58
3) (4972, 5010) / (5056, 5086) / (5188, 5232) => 0.55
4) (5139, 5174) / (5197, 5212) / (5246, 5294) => -0.66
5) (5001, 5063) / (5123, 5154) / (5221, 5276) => -0.33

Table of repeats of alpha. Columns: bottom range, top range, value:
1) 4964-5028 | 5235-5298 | 1.14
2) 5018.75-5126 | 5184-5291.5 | 1.11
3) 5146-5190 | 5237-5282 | 1.09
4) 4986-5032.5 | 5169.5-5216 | 1.04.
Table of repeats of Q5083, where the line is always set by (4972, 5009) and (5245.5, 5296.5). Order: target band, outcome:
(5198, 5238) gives -0.02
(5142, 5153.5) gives 0.07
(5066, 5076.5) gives -0.04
